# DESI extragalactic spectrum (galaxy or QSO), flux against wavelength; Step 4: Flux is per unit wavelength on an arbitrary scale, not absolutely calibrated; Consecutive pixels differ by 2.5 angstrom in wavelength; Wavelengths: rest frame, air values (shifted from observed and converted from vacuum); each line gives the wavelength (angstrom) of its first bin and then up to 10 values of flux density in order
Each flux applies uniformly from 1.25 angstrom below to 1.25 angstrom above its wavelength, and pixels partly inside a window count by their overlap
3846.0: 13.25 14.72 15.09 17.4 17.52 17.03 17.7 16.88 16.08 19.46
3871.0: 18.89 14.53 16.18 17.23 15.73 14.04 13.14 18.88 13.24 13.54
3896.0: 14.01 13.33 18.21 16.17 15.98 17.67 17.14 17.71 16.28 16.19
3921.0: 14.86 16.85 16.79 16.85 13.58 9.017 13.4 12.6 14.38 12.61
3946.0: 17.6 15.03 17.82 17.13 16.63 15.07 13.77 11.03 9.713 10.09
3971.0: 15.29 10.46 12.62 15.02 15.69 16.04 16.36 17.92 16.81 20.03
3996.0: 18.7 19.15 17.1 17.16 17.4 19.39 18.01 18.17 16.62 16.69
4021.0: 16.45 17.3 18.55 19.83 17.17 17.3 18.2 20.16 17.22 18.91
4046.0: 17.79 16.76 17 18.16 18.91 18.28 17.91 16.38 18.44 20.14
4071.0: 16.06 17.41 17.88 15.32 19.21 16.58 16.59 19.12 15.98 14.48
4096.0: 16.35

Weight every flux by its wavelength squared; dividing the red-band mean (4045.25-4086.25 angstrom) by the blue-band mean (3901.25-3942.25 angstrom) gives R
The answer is 1.23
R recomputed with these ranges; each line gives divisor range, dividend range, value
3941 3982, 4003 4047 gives 1.31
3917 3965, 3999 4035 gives 1.24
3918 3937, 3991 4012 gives 1.30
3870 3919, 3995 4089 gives 1.21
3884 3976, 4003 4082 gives 1.28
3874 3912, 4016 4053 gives 1.22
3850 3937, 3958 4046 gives 1.10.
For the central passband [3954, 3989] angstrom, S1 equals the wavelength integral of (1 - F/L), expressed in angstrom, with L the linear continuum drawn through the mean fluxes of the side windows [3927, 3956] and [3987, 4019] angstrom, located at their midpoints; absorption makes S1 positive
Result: 4.97 angstrom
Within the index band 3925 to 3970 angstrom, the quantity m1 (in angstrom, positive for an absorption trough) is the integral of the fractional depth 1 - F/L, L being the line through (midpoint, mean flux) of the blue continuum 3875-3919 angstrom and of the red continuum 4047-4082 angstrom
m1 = 6.4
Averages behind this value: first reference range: 15.8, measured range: 14.1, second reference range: 17.7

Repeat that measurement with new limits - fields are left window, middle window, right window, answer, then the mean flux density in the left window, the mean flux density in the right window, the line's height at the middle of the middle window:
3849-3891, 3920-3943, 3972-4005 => 3.1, 16.5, 16.4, 16.4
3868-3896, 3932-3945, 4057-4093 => 3.0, 15.7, 17.5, 16.2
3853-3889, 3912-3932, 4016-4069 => 1.0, 16.7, 17.9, 17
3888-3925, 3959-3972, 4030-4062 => 3.6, 16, 18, 16.8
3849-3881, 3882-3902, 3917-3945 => 1.4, 16.9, 14.3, 15.8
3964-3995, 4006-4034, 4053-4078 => -2.8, 14.6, 17.9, 16.1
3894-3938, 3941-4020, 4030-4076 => 3.8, 15.4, 17.9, 16.6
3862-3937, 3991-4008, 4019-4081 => -1.1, 15.7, 17.8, 17.1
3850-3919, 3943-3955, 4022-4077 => 0.5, 16.3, 18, 16.9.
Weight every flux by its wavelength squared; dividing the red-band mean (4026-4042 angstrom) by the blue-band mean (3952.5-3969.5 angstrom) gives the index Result 1.4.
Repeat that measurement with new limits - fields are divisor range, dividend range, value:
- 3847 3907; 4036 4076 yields 1.23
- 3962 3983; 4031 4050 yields 1.47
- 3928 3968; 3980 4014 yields 1.30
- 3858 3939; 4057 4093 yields 1.21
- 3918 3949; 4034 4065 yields 1.31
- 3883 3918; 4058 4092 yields 1.22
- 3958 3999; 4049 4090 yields 1.24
